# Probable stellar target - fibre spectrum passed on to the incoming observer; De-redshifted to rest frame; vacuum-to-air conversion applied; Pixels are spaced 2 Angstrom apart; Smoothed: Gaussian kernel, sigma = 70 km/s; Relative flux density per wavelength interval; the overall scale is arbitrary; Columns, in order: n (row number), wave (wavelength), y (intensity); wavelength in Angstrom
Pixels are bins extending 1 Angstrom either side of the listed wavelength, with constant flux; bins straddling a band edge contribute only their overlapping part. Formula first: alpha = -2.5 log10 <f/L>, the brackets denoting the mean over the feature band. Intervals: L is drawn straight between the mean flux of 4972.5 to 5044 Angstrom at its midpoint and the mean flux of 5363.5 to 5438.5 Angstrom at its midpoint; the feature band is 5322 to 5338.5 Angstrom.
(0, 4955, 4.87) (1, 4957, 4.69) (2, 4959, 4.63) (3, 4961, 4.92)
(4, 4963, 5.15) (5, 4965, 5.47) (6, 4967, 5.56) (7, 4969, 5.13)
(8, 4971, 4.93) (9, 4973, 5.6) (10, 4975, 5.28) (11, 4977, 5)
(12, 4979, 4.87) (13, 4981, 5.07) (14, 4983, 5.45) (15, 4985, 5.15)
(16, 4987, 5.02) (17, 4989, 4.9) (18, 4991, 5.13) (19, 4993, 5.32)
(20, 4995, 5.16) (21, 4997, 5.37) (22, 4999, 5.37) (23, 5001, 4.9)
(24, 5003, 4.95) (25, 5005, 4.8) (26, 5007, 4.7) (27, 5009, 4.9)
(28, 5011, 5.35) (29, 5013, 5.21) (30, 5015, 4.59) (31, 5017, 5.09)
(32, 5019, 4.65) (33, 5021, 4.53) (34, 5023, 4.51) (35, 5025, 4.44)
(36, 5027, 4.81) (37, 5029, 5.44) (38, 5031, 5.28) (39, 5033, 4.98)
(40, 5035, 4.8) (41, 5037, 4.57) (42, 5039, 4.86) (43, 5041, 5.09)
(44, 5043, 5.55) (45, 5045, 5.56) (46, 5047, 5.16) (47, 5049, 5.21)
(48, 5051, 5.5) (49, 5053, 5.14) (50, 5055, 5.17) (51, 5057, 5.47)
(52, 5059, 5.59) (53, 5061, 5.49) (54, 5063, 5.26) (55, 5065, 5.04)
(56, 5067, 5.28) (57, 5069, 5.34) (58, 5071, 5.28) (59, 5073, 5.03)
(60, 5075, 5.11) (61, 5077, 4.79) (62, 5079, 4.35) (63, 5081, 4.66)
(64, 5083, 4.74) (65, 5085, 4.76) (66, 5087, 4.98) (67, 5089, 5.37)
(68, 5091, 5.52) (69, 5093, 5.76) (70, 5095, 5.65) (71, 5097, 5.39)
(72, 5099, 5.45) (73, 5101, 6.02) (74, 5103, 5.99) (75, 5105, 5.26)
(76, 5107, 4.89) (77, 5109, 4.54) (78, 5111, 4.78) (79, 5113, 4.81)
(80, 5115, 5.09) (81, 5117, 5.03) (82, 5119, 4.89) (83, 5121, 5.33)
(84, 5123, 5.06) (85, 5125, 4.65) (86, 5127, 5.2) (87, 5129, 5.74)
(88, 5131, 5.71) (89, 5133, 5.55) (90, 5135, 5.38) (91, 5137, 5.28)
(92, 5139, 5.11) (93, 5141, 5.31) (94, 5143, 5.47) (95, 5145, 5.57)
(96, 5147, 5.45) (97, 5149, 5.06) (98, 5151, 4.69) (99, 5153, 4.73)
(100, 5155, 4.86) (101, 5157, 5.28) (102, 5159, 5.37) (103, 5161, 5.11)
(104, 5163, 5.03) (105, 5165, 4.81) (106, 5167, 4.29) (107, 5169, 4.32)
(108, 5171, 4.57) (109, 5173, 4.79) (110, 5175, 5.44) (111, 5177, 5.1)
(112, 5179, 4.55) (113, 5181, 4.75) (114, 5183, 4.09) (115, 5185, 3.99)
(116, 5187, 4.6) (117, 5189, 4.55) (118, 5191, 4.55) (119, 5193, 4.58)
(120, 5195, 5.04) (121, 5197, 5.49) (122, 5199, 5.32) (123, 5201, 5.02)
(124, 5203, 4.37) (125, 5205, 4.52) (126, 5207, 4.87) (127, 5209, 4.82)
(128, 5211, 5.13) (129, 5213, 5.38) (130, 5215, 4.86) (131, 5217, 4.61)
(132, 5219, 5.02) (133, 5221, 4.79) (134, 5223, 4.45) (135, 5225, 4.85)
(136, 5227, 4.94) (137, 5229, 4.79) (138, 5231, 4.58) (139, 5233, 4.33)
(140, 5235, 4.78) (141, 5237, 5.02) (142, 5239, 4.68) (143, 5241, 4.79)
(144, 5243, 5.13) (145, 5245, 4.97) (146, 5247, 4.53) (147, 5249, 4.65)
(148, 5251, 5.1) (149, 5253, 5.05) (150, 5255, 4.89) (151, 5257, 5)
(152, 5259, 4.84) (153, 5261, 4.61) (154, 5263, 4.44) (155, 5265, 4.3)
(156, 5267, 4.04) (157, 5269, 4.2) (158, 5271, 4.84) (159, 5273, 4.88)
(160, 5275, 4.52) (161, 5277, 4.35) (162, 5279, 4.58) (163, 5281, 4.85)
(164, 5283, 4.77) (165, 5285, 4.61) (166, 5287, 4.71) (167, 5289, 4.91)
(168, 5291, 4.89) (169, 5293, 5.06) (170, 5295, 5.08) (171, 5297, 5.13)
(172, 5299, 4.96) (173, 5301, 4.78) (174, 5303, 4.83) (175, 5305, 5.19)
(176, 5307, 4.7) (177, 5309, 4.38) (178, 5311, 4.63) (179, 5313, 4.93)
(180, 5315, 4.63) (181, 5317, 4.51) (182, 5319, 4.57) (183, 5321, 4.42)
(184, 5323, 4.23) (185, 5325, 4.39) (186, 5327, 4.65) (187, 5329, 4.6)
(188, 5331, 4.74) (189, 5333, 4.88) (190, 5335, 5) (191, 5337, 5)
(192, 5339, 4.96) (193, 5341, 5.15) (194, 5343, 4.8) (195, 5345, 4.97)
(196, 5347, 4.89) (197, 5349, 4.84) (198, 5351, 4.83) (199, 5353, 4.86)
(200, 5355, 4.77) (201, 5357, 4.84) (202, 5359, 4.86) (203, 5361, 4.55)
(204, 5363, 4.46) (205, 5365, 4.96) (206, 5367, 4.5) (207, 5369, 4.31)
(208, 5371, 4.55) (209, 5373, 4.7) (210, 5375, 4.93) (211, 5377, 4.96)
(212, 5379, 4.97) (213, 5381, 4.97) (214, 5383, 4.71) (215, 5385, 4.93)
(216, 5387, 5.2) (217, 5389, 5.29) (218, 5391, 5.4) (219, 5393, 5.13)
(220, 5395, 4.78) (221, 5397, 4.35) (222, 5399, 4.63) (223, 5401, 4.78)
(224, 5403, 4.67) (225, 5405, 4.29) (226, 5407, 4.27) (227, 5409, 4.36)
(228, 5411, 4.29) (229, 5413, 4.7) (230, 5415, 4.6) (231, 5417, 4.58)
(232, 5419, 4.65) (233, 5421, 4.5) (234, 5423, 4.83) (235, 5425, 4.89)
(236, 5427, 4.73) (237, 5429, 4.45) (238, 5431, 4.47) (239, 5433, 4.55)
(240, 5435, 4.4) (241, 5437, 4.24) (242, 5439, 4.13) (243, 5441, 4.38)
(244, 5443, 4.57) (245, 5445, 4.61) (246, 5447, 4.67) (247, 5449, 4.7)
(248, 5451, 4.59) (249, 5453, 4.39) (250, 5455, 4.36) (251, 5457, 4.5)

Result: 0.011 mag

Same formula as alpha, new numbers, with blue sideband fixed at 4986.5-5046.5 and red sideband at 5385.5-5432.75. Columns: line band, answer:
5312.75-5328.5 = 0.055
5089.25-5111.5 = -0.099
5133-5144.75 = -0.095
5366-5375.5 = 0.032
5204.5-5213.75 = -0.024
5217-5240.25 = 0.020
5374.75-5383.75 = -0.045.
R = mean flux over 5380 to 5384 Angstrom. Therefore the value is 4.84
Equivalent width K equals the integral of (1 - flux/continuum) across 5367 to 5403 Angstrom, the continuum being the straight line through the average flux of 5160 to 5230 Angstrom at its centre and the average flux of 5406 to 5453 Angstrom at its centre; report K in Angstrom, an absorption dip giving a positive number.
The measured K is -2.11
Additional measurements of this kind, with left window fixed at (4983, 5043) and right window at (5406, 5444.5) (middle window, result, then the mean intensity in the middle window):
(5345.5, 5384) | -1.6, 4.76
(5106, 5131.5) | -1.0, 5.04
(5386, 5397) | -1.3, 5.09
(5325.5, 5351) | -1.4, 4.86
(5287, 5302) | -1.0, 4.96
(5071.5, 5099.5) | -1.2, 5.11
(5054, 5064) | -1.0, 5.4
